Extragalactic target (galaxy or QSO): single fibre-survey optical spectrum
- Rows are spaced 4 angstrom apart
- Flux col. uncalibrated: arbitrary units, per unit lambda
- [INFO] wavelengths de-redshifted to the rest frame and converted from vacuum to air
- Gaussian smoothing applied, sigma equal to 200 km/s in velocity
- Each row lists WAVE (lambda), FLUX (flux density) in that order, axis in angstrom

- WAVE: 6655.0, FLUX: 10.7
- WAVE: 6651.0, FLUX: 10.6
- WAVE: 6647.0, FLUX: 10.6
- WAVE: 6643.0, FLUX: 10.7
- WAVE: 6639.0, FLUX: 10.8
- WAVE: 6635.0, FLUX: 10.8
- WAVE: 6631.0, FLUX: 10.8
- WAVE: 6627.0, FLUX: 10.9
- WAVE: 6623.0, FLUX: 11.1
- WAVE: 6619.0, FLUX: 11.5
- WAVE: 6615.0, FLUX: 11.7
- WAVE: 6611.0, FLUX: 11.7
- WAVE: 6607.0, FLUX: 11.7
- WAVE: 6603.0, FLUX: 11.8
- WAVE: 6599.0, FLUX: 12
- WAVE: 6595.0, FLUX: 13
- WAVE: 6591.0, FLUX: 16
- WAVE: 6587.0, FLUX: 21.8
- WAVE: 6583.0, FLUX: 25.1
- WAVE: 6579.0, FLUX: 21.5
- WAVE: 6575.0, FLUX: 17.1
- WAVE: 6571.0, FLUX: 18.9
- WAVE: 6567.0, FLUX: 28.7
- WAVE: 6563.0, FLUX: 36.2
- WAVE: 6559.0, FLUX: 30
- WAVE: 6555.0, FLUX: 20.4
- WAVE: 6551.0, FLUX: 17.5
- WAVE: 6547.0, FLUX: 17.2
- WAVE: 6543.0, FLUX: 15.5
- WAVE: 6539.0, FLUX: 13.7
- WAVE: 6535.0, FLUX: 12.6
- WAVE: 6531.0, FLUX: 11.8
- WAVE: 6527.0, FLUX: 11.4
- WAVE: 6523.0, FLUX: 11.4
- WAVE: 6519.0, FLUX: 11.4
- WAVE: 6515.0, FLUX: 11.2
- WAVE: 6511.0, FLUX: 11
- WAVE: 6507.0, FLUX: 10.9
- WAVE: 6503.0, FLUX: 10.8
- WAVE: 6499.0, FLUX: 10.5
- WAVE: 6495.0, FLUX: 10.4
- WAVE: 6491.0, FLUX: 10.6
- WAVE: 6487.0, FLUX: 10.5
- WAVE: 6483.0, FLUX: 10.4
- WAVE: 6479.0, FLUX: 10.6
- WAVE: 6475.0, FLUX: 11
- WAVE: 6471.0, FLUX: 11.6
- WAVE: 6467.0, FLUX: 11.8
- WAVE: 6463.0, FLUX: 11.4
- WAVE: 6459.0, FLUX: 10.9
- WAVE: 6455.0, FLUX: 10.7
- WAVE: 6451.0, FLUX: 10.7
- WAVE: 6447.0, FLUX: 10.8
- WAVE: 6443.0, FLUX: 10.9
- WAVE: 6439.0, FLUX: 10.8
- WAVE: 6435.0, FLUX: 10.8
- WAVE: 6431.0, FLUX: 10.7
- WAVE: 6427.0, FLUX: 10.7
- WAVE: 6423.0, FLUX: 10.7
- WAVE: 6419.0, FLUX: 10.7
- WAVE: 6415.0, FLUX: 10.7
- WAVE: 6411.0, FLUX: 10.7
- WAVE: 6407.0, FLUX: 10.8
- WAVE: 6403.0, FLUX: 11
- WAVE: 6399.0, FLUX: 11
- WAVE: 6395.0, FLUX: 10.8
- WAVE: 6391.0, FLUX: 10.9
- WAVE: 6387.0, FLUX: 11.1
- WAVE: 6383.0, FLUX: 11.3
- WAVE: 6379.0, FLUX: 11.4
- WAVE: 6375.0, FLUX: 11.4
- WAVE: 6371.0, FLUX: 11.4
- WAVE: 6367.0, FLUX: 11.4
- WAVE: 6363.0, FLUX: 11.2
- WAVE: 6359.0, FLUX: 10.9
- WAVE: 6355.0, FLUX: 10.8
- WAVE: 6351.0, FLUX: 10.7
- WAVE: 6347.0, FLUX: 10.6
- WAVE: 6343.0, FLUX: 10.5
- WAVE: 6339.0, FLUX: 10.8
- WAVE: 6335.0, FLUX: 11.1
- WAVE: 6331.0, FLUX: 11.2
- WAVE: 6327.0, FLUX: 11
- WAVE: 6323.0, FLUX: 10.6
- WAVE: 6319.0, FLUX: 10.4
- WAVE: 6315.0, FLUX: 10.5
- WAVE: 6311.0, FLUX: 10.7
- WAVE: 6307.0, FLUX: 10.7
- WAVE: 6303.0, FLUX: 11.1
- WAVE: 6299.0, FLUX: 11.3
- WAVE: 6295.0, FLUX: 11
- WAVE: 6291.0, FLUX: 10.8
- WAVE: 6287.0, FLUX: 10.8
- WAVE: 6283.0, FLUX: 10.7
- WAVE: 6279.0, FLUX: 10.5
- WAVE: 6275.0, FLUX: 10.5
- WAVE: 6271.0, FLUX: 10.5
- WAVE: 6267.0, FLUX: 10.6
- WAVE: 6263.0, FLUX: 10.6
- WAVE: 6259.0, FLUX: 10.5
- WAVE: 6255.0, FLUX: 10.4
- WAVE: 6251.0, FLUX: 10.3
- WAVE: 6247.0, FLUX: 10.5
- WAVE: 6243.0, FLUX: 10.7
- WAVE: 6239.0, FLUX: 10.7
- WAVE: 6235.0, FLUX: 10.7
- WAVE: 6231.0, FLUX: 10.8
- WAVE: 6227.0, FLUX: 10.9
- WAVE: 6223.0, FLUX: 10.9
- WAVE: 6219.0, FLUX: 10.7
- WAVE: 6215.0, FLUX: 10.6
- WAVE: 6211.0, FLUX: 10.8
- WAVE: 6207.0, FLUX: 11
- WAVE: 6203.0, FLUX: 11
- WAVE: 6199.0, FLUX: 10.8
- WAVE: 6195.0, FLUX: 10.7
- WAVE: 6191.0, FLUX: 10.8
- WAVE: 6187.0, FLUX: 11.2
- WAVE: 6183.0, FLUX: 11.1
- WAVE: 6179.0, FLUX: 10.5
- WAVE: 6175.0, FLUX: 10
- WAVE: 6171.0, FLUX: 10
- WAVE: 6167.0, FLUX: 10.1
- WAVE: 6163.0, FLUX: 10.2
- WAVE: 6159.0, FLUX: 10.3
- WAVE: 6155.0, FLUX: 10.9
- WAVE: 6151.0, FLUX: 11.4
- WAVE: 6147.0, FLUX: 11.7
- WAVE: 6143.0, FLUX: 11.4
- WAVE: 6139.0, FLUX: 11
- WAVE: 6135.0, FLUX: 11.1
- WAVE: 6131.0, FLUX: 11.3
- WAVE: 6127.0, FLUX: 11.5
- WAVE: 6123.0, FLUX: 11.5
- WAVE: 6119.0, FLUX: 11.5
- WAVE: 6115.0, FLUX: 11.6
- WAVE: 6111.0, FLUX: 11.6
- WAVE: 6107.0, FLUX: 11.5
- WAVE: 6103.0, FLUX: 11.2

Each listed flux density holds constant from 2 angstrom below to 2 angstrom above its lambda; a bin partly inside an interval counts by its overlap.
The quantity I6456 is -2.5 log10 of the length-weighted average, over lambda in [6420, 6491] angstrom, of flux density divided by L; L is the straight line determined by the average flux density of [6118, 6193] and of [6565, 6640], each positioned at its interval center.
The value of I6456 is 0.26 mag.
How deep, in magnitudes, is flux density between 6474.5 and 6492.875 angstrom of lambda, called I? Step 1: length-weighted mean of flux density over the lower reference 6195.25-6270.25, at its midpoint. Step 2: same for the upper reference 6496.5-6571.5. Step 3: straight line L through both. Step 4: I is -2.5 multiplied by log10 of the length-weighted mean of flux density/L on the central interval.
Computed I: 0.40 mag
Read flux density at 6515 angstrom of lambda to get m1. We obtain 11.2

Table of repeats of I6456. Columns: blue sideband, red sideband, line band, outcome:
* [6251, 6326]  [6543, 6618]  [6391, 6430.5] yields 0.29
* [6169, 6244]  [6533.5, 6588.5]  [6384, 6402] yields 0.43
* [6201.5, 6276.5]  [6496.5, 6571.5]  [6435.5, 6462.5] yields 0.33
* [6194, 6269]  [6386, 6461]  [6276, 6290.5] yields 0.01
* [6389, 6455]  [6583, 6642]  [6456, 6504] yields 0.06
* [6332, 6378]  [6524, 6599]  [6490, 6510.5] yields 0.48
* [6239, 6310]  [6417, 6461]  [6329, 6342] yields -0.03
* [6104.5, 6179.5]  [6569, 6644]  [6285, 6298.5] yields 0.11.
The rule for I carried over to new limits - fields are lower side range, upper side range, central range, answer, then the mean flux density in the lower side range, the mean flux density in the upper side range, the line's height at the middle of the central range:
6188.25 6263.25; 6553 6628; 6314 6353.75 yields 0.20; 10.7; 18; 12.9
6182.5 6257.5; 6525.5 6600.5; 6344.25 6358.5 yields 0.29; 10.8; 19.1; 13.9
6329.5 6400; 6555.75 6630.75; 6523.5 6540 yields 0.29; 11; 17.7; 15.9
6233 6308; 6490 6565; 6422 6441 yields 0.24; 10.7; 15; 13.4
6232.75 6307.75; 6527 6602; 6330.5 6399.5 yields 0.21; 10.7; 19.1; 13.4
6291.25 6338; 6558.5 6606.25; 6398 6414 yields 0.29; 10.9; 20.5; 14.1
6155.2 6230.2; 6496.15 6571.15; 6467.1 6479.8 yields 0.33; 10.7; 16.2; 15.3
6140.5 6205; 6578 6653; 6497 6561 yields -0.11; 10.8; 13.3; 12.8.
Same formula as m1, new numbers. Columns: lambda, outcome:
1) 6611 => 11.7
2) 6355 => 10.8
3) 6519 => 11.4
